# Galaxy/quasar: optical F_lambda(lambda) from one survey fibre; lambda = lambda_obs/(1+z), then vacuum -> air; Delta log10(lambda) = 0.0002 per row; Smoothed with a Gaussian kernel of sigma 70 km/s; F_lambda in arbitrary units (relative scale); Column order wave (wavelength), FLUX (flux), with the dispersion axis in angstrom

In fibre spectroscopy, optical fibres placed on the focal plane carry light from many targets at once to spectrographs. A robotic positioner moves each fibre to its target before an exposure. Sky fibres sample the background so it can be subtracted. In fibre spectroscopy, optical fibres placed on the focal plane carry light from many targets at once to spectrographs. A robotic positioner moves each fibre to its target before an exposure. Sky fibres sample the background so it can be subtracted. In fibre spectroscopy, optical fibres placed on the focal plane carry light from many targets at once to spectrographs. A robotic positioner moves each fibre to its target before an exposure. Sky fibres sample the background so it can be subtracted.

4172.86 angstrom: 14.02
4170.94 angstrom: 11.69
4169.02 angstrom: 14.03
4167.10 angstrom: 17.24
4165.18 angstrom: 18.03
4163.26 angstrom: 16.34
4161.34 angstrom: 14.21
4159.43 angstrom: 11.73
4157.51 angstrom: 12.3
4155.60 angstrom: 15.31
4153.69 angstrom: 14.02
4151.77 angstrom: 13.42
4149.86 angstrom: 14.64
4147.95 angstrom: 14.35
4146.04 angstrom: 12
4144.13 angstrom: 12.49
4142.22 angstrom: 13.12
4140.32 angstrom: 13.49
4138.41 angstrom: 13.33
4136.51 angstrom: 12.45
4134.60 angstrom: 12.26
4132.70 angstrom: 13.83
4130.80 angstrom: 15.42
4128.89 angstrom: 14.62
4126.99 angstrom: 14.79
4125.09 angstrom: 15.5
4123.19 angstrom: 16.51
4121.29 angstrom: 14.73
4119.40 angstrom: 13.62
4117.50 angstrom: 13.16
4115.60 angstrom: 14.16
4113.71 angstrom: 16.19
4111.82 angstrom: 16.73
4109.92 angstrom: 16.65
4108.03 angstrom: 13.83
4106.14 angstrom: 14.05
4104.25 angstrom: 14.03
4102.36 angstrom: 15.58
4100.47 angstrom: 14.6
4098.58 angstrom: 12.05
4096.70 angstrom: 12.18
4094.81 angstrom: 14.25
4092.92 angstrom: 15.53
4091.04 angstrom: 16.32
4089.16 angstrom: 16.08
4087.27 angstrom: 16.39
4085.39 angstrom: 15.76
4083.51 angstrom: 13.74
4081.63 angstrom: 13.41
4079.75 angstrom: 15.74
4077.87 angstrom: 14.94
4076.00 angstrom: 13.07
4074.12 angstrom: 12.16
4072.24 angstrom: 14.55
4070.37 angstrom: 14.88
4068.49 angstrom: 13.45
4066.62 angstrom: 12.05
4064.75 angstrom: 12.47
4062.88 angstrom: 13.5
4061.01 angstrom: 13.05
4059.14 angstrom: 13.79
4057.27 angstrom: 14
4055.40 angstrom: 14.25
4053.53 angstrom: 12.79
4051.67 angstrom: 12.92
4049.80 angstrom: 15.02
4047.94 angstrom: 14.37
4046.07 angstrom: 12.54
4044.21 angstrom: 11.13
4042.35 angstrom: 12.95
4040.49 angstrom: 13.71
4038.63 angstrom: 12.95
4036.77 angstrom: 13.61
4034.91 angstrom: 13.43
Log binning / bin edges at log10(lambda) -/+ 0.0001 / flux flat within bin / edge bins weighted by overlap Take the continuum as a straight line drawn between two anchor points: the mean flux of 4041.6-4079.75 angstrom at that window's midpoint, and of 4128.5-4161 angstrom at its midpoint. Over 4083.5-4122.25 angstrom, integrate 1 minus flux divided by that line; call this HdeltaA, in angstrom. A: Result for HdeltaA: -3.8 angstrom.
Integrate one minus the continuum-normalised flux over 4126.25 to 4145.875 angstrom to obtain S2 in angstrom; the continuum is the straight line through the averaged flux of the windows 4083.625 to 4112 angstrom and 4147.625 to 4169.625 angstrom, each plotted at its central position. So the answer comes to 1.6 angstrom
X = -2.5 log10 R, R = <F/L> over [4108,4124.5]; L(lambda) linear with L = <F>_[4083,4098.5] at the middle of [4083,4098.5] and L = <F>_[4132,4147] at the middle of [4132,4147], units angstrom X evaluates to -0.10 mag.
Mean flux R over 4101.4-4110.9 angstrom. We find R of 14.8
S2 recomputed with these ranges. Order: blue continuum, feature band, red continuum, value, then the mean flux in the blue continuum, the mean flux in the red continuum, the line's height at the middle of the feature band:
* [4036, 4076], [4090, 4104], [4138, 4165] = -0.9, 13.3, 13.8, 13.5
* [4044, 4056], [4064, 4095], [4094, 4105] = -1.8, 13.4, 13.8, 13.6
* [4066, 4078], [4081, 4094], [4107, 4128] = -1.2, 13.5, 15.1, 14.1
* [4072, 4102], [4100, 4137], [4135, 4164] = -1.8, 14.4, 13.5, 14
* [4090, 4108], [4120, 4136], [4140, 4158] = -0.9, 14.3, 13.6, 13.9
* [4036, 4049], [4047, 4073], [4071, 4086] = -0.1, 13.1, 14.2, 13.6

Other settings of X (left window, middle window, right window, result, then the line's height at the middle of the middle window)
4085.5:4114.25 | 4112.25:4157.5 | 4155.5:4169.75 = 0.07 mag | 14.9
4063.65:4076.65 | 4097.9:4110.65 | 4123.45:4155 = -0.07 mag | 13.5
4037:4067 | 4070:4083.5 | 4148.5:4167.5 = -0.04 mag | 13.6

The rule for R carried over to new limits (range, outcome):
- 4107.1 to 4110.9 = 15.2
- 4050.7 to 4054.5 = 12.9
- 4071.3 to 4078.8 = 13.7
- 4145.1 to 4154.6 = 13.7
